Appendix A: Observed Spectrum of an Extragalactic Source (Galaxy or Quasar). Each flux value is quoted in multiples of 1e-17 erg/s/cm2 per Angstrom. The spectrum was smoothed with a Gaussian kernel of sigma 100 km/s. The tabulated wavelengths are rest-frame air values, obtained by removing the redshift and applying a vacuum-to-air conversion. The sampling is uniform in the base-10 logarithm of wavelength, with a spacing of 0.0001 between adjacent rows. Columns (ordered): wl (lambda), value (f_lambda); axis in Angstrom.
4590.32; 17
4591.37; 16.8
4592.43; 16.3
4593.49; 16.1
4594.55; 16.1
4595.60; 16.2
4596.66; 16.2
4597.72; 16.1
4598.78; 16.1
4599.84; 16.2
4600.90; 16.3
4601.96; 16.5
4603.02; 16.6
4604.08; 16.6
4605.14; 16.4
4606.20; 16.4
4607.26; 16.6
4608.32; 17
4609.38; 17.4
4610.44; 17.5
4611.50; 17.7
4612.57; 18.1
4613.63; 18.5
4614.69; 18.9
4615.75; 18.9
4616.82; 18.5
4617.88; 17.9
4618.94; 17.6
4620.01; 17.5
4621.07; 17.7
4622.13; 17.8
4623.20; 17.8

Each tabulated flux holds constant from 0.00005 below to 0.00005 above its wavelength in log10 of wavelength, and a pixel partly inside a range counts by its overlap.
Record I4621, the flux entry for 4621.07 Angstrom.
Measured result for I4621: 17.7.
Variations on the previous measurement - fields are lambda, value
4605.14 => 16.4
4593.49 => 16.1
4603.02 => 16.6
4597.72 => 16.1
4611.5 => 17.7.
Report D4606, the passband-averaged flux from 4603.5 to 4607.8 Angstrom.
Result 16.5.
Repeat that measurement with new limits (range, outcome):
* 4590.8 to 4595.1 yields 16.4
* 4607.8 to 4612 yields 17.4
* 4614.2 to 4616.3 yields 18.9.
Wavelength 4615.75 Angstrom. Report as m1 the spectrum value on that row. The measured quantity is 18.9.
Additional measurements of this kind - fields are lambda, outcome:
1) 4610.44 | 17.5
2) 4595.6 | 16.2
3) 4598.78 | 16.1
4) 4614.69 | 18.9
